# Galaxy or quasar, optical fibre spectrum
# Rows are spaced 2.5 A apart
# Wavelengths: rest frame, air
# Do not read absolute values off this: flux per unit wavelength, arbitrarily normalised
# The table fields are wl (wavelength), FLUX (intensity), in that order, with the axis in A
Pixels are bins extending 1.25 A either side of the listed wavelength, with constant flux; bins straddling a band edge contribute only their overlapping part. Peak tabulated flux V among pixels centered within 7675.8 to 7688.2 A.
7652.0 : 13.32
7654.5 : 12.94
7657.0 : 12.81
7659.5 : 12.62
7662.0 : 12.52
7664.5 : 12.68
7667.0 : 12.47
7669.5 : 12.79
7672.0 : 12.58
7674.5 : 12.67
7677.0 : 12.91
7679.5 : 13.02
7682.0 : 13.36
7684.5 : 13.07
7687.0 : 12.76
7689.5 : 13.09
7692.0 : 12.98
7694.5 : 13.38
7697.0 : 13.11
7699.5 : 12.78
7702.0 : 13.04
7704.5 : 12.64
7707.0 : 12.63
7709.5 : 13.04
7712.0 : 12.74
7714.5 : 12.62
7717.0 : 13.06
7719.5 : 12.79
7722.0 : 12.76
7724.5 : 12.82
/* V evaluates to 13.36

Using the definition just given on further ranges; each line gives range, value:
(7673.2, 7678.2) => 12.91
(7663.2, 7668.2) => 12.68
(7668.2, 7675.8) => 12.79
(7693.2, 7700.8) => 13.38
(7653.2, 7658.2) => 12.94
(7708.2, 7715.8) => 13.04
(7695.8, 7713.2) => 13.11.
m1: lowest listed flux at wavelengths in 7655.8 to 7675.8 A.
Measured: 12.47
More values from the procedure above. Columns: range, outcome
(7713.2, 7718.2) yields 12.62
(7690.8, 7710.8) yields 12.63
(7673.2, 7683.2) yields 12.67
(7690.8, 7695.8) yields 12.98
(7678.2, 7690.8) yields 12.76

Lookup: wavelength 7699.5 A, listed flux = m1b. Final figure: 12.78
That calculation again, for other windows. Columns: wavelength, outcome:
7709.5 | 13.04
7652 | 13.32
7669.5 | 12.79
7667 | 12.47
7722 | 12.76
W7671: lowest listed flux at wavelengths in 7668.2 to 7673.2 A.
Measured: 12.58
